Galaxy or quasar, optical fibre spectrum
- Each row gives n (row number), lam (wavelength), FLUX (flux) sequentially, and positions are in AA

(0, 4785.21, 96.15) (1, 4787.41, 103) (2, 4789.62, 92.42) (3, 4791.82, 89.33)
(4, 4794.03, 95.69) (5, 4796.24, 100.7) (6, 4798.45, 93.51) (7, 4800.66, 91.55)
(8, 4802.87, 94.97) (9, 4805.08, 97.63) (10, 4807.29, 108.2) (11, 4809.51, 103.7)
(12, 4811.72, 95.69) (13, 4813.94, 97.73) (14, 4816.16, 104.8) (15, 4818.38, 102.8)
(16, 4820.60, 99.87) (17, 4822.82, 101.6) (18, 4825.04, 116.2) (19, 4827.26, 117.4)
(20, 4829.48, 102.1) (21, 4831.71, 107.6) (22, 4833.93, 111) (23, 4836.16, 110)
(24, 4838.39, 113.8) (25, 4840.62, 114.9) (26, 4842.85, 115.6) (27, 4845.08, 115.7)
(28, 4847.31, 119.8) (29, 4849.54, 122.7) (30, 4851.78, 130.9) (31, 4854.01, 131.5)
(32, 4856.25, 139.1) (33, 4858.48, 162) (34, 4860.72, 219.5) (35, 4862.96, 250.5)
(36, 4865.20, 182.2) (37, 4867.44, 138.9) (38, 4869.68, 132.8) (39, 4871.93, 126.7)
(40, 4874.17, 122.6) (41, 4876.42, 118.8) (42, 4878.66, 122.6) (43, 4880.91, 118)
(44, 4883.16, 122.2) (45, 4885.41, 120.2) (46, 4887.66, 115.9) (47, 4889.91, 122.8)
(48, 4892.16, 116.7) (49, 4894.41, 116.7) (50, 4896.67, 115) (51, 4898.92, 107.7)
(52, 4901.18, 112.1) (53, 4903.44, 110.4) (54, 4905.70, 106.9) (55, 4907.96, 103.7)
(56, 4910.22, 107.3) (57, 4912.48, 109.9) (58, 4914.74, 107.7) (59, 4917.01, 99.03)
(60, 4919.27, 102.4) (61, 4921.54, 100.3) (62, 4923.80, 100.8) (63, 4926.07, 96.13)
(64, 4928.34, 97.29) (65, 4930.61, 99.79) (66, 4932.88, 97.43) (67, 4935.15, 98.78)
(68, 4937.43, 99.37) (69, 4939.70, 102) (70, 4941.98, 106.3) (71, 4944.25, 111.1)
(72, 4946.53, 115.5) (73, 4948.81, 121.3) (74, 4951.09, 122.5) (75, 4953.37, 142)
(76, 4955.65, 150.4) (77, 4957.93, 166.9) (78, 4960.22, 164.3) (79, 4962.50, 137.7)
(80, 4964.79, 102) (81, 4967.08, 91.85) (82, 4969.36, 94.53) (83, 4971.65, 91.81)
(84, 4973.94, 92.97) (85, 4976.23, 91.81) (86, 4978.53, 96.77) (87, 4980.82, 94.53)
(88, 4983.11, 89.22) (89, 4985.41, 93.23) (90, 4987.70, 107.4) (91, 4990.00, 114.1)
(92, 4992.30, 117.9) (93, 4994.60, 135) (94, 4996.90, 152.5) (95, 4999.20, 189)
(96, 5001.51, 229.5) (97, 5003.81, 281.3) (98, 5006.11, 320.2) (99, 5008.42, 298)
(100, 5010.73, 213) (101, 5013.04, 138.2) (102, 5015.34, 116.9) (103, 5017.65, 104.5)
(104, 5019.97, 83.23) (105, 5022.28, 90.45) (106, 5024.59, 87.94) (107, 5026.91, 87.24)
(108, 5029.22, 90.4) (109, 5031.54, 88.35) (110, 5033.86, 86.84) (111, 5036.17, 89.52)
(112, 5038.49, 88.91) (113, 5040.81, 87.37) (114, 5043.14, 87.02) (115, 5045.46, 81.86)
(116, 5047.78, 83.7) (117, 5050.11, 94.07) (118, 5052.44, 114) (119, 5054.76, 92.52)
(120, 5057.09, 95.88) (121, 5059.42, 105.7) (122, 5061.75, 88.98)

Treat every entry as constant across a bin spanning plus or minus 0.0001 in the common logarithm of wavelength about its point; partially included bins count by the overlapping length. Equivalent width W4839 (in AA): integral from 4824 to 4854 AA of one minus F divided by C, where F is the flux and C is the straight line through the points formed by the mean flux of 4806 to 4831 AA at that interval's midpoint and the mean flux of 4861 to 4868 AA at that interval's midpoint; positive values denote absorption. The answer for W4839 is 6.02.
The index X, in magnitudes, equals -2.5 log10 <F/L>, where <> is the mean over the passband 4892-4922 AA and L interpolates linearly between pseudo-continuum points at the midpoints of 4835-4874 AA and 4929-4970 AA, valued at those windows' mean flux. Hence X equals 0.19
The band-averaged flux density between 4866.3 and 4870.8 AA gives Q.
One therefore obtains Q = 136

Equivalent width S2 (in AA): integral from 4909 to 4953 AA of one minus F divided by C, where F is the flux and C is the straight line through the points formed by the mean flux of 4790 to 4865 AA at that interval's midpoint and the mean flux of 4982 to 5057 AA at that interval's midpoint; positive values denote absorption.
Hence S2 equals 6.5 AA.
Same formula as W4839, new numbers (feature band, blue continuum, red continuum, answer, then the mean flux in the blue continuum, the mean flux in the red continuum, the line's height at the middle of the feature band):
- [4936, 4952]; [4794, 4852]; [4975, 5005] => 2.3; 107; 138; 129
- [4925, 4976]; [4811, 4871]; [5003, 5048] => 6.3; 128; 130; 129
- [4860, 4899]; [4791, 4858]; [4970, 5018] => -4.8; 109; 151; 123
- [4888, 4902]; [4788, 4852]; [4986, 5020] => 1.9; 105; 175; 134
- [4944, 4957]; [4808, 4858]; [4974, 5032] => 0.3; 113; 140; 132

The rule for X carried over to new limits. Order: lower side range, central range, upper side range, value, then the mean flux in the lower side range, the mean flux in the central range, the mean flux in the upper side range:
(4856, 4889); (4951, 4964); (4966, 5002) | -0.202 mag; 146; 148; 116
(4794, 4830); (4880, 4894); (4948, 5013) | 0.022 mag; 102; 119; 147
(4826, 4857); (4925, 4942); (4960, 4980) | 0.093 mag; 118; 99.2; 104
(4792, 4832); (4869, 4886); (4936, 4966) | -0.091 mag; 101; 123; 126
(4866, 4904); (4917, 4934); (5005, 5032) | 0.275 mag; 121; 99.2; 144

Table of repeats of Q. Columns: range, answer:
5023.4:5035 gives 88.1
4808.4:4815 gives 99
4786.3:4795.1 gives 95.1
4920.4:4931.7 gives 98.9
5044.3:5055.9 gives 93.3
